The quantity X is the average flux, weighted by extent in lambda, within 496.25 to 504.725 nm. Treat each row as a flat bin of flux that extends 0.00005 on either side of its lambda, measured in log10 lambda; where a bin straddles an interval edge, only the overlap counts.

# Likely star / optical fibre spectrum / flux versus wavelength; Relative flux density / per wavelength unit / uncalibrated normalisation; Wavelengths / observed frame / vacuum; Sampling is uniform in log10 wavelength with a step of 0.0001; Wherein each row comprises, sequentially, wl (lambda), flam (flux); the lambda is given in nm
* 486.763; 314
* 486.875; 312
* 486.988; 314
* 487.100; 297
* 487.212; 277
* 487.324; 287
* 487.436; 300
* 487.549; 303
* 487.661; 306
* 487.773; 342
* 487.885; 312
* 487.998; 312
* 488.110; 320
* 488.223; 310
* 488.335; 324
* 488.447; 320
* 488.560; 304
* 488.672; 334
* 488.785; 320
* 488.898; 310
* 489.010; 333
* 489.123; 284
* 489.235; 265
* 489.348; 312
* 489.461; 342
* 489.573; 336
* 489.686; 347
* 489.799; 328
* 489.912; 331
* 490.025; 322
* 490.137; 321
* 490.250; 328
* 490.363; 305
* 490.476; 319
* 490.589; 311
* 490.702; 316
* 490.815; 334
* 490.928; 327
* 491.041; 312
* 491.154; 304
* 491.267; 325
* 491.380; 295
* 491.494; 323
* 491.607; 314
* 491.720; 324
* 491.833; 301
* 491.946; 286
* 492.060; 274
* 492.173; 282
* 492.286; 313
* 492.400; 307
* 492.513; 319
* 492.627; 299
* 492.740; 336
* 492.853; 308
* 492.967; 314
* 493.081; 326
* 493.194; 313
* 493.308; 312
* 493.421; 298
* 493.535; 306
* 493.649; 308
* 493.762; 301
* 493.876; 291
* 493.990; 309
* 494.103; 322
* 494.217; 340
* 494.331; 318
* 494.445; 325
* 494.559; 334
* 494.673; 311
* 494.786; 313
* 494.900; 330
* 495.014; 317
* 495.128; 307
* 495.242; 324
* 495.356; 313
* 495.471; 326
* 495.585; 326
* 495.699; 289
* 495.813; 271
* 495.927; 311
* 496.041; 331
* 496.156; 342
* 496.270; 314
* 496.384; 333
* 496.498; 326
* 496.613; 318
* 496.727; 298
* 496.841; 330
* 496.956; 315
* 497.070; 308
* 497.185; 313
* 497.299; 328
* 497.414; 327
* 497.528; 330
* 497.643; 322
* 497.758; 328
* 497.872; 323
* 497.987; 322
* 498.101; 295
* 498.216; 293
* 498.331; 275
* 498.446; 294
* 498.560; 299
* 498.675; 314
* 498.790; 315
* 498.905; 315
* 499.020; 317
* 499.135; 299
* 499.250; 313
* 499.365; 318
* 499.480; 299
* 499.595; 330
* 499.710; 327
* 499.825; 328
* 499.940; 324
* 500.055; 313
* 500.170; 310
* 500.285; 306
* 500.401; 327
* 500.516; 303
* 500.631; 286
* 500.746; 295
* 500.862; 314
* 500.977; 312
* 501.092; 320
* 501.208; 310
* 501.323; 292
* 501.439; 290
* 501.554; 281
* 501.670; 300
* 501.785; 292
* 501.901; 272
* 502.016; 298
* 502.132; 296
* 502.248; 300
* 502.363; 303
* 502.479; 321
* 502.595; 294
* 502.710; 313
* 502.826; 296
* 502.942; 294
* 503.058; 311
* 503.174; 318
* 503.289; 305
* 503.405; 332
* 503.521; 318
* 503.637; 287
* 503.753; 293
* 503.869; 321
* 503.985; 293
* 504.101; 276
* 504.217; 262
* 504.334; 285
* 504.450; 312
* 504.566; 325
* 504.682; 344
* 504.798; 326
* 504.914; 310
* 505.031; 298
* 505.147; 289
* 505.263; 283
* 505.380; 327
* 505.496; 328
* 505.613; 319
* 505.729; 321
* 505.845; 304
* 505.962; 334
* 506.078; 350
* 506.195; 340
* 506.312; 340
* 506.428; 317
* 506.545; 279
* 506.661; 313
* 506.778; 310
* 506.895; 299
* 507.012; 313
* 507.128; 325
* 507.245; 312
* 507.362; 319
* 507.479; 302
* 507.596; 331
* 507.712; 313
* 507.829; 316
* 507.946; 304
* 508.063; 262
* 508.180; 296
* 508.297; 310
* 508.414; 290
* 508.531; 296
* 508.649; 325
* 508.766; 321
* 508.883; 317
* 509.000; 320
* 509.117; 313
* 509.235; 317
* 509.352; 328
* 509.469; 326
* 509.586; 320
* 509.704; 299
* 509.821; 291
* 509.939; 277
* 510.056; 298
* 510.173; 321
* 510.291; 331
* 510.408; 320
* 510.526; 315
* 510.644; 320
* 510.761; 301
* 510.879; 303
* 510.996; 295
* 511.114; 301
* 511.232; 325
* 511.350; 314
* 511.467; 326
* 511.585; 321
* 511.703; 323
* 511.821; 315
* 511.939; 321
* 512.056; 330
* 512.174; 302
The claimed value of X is 308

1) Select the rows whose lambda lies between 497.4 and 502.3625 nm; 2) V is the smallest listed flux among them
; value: 272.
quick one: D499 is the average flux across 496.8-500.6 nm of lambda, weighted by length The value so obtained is 314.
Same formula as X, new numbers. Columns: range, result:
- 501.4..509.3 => 308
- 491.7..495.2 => 311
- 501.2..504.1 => 301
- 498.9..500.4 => 316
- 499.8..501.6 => 307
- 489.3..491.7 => 322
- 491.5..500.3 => 313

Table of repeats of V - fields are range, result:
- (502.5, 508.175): 262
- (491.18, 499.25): 271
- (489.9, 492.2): 274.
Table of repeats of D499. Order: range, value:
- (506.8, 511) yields 310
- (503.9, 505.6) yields 305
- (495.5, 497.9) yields 318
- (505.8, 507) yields 318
